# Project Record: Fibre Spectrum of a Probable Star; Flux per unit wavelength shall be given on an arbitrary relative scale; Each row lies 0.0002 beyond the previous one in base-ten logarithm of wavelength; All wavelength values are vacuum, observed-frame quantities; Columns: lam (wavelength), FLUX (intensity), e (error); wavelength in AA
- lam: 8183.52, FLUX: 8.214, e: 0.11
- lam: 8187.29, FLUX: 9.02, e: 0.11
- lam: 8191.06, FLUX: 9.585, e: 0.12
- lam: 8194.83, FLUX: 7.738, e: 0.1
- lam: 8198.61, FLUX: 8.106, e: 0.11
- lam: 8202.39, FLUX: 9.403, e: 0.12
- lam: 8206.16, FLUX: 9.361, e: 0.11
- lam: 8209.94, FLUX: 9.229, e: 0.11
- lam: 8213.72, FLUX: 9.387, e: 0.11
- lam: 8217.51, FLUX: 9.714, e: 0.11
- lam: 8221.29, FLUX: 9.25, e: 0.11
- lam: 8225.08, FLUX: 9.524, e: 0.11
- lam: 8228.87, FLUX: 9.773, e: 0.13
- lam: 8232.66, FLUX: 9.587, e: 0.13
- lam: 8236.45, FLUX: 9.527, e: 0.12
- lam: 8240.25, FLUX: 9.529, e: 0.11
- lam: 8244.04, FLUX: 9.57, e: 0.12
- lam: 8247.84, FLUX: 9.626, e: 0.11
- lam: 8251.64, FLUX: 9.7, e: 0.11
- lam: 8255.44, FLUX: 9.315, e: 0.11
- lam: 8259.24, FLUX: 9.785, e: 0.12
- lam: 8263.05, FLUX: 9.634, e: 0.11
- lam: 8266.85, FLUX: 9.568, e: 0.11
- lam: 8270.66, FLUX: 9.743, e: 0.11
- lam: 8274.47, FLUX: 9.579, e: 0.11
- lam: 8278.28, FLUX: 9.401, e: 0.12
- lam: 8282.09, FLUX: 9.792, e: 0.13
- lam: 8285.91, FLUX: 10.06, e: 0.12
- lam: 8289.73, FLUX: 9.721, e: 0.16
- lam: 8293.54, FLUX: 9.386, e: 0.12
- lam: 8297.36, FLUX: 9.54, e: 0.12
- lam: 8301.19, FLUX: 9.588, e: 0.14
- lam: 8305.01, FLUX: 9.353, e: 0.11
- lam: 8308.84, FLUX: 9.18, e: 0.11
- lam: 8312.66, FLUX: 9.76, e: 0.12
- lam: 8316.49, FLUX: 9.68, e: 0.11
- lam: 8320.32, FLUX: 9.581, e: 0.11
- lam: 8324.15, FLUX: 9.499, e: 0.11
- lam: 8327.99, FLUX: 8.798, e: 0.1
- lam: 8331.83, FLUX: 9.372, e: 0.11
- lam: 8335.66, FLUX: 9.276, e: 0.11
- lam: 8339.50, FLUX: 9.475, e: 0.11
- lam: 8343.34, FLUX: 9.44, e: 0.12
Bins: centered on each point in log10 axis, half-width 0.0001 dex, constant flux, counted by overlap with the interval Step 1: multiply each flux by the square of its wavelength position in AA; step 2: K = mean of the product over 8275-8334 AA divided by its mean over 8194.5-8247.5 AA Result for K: 1.0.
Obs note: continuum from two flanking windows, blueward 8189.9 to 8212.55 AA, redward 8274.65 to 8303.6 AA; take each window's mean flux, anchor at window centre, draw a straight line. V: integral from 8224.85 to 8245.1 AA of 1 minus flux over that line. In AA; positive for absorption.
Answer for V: -0.9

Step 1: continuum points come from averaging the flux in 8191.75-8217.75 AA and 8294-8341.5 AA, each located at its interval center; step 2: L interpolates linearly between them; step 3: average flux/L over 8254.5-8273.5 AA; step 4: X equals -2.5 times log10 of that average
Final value -0.05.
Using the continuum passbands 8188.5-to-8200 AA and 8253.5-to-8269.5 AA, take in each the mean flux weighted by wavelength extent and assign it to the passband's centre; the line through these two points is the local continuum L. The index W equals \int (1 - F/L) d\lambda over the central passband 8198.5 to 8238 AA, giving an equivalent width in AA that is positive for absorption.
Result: -2.2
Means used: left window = 8.52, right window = 9.58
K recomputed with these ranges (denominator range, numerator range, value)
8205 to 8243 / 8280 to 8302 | 1.04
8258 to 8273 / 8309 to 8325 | 1.00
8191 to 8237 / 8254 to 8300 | 1.06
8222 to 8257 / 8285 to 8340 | 1.01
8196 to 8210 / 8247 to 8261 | 1.09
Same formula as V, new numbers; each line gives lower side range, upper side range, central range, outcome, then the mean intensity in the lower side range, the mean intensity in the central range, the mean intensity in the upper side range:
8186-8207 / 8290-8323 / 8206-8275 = -3.32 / 8.84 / 9.55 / 9.52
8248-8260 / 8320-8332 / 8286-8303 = -0.37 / 9.59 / 9.61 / 9.26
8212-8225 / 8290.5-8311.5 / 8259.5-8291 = -0.82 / 9.46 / 9.69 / 9.44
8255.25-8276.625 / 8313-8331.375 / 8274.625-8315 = -0.26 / 9.63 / 9.58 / 9.42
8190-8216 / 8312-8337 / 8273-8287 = -0.67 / 8.96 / 9.69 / 9.41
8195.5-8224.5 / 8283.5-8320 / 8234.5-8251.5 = -0.48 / 9.16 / 9.58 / 9.59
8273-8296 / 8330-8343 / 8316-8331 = 0.15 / 9.66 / 9.36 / 9.39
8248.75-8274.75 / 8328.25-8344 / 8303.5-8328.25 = -0.11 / 9.62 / 9.45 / 9.33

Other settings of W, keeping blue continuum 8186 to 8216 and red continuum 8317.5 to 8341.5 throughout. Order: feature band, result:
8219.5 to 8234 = -0.8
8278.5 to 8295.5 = -0.9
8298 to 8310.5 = -0.2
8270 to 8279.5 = -0.4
